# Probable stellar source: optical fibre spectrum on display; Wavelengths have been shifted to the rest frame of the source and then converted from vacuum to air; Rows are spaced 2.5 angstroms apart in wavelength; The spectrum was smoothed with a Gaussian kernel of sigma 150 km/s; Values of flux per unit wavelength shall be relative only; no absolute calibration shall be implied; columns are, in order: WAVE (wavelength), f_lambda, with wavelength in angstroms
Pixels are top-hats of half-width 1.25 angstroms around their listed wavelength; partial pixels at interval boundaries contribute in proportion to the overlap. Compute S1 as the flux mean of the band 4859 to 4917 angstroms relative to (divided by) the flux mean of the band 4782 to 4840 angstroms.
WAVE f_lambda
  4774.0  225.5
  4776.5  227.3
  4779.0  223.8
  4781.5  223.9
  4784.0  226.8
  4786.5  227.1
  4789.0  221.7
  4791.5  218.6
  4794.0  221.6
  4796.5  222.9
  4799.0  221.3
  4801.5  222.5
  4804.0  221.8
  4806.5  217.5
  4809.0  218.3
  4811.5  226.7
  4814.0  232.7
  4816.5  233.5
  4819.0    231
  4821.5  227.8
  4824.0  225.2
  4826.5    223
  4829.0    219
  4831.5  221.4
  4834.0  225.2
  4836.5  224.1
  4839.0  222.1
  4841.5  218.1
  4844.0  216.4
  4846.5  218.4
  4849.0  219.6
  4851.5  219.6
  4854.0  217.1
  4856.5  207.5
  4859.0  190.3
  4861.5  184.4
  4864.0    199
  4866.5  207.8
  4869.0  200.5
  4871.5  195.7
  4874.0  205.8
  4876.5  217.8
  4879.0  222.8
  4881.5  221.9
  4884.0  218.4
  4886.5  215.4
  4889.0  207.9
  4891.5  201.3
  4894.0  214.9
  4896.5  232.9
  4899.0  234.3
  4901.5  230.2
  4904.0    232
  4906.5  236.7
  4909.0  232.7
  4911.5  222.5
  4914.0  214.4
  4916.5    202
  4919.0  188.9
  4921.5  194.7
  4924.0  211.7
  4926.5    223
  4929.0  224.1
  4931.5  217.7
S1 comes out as 1.0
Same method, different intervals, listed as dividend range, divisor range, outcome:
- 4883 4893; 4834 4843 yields 0.95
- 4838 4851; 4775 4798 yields 0.98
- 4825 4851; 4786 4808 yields 1.00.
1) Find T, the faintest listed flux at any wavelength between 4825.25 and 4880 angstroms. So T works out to 184.4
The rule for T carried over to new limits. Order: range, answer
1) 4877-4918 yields 201.3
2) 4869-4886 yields 195.7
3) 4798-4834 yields 217.5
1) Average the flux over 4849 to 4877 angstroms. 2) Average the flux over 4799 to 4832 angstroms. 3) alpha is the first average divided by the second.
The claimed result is 0.91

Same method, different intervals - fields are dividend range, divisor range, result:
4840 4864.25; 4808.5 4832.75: 0.93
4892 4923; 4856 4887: 1.06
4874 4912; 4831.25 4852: 1.01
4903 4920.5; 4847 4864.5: 1.06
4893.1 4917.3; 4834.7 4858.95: 1.04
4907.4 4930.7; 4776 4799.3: 0.95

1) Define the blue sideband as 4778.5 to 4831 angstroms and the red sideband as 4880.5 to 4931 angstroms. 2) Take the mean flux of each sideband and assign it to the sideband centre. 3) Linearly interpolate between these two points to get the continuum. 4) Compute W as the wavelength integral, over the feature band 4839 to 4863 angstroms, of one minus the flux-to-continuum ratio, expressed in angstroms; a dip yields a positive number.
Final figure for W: 1.2 angstroms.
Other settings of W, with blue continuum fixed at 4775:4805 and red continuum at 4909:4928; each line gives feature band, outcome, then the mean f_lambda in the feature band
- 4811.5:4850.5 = -0.9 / 224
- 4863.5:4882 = 0.5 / 209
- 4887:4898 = -0.1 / 215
